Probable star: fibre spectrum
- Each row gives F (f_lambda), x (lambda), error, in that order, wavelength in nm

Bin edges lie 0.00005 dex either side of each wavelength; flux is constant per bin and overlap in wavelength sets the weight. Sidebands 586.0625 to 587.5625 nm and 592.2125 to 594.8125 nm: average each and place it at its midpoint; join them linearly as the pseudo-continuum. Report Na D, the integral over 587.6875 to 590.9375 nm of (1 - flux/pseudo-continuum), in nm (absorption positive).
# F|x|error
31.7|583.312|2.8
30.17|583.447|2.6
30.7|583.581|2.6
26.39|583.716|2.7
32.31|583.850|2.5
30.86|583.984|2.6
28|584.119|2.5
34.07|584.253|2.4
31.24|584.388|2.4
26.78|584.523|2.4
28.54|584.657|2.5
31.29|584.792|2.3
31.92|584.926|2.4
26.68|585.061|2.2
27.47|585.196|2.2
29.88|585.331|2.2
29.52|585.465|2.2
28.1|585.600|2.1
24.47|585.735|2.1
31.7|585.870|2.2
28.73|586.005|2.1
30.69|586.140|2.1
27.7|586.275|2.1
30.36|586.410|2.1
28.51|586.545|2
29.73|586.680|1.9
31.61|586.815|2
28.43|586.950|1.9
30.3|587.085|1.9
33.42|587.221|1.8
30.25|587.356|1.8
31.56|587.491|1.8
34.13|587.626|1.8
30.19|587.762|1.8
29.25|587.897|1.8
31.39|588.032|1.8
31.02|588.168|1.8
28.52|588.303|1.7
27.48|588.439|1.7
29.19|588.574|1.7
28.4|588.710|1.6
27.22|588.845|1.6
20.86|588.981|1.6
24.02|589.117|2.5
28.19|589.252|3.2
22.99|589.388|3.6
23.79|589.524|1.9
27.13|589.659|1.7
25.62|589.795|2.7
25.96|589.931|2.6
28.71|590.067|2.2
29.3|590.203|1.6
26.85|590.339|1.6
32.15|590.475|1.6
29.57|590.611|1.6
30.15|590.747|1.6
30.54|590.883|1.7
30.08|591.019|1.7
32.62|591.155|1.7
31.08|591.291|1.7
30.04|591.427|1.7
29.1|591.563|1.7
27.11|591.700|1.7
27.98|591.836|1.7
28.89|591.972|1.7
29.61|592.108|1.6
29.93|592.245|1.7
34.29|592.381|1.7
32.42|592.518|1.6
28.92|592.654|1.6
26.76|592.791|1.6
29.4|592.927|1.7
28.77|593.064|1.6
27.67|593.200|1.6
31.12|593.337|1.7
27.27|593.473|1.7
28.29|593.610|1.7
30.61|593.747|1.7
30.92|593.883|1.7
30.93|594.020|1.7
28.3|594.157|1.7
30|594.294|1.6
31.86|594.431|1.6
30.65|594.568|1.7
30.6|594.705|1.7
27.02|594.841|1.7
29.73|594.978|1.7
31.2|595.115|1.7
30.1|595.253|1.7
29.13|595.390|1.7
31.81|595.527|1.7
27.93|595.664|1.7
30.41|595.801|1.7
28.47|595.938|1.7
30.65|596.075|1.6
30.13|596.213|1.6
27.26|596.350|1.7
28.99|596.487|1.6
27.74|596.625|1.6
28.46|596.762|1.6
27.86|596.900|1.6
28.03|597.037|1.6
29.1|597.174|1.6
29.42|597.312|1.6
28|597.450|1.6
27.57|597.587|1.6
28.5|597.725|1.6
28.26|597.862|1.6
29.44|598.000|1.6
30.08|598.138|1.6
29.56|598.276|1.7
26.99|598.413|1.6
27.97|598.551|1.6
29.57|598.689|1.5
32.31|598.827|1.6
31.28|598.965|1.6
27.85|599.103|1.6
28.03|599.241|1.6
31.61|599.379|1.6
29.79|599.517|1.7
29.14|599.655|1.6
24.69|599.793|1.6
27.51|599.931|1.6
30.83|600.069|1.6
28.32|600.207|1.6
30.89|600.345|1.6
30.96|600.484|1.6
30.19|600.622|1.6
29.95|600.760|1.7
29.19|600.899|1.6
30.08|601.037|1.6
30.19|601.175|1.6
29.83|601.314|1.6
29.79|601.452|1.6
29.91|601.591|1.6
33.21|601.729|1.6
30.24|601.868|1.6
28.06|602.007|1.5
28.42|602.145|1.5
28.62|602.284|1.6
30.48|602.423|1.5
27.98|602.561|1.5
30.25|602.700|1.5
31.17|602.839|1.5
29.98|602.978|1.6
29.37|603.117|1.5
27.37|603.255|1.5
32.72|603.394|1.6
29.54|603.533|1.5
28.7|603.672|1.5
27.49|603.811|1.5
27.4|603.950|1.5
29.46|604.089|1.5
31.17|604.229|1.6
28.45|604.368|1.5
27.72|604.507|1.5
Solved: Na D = 0.24 nm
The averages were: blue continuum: 30.2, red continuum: 29.9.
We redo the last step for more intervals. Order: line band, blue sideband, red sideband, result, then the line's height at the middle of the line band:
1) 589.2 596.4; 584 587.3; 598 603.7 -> 0.08 nm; 29.6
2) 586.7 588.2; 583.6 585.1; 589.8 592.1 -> -0.07 nm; 29.6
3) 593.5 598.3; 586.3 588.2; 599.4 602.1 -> 0.11 nm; 30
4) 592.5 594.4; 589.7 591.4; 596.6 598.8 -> -0.02 nm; 29.1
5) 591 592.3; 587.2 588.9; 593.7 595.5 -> 0.02 nm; 30.1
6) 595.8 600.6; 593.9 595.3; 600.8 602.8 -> 0.14 nm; 29.9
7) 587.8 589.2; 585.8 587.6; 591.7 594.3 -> 0.11 nm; 30.1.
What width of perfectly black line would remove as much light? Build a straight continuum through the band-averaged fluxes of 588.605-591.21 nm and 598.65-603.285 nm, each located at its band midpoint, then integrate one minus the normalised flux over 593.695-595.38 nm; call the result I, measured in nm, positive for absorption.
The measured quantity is -0.10 nm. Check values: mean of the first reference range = 27.6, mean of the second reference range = 29.6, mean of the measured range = 30.1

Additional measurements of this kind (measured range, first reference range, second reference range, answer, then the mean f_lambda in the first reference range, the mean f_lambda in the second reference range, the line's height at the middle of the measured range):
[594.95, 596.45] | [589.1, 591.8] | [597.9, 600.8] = -0.04 nm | 28.3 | 29.4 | 28.9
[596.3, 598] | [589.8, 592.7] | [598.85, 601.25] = 0.07 nm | 29.7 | 29.5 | 29.6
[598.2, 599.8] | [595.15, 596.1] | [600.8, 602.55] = 0.03 nm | 29.8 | 29.8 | 29.8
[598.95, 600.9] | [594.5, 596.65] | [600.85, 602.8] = 0.03 nm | 29.5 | 29.8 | 29.7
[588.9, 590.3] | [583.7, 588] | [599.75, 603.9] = 0.19 nm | 29.9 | 29.6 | 29.8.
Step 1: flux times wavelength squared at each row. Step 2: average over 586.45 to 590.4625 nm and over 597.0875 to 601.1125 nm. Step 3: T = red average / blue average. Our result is 1.06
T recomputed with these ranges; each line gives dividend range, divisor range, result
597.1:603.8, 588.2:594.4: 1.06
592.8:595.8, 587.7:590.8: 1.09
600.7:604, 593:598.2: 1.03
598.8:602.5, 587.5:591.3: 1.08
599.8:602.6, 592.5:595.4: 1.03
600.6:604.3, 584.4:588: 1.05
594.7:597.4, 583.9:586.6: 1.03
